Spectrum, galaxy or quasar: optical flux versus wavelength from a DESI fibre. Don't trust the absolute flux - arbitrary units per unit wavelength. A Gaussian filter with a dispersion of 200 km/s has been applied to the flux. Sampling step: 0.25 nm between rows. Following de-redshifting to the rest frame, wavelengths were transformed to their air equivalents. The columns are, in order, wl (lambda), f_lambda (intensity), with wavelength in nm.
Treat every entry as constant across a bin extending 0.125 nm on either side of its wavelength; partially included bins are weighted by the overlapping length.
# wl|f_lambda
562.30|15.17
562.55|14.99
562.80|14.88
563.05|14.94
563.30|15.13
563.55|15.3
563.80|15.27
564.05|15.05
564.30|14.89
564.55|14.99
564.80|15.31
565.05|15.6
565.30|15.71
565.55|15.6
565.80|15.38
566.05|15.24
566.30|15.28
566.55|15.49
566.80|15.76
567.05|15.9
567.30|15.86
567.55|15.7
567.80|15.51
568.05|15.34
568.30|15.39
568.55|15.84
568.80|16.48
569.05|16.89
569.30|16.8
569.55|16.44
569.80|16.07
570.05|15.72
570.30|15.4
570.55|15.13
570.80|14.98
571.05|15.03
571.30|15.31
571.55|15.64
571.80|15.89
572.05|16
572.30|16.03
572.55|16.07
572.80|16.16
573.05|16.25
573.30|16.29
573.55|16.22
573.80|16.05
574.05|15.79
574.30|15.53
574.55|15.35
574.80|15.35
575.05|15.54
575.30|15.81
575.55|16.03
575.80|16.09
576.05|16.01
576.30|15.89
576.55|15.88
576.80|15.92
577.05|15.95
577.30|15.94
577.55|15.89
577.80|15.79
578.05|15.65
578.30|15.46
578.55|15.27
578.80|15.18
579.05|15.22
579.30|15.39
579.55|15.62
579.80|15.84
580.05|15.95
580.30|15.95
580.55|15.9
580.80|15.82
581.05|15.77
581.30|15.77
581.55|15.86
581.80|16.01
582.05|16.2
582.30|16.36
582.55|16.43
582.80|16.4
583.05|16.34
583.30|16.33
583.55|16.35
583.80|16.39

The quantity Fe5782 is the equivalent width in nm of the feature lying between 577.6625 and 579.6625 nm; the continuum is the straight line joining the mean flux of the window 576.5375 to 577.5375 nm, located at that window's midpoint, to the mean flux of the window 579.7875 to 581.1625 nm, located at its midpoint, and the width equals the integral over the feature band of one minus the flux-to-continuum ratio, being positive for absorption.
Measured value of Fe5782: 0.06 nm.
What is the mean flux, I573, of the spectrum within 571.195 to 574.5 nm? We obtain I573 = 15.9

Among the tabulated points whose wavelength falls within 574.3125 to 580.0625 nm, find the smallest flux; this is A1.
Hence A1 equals 15.18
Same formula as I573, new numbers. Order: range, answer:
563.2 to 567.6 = 15.4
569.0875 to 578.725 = 15.8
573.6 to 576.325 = 15.8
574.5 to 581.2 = 15.7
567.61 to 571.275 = 15.8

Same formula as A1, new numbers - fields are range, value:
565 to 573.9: 14.98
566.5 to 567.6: 15.49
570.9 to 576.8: 15.03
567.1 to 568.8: 15.34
